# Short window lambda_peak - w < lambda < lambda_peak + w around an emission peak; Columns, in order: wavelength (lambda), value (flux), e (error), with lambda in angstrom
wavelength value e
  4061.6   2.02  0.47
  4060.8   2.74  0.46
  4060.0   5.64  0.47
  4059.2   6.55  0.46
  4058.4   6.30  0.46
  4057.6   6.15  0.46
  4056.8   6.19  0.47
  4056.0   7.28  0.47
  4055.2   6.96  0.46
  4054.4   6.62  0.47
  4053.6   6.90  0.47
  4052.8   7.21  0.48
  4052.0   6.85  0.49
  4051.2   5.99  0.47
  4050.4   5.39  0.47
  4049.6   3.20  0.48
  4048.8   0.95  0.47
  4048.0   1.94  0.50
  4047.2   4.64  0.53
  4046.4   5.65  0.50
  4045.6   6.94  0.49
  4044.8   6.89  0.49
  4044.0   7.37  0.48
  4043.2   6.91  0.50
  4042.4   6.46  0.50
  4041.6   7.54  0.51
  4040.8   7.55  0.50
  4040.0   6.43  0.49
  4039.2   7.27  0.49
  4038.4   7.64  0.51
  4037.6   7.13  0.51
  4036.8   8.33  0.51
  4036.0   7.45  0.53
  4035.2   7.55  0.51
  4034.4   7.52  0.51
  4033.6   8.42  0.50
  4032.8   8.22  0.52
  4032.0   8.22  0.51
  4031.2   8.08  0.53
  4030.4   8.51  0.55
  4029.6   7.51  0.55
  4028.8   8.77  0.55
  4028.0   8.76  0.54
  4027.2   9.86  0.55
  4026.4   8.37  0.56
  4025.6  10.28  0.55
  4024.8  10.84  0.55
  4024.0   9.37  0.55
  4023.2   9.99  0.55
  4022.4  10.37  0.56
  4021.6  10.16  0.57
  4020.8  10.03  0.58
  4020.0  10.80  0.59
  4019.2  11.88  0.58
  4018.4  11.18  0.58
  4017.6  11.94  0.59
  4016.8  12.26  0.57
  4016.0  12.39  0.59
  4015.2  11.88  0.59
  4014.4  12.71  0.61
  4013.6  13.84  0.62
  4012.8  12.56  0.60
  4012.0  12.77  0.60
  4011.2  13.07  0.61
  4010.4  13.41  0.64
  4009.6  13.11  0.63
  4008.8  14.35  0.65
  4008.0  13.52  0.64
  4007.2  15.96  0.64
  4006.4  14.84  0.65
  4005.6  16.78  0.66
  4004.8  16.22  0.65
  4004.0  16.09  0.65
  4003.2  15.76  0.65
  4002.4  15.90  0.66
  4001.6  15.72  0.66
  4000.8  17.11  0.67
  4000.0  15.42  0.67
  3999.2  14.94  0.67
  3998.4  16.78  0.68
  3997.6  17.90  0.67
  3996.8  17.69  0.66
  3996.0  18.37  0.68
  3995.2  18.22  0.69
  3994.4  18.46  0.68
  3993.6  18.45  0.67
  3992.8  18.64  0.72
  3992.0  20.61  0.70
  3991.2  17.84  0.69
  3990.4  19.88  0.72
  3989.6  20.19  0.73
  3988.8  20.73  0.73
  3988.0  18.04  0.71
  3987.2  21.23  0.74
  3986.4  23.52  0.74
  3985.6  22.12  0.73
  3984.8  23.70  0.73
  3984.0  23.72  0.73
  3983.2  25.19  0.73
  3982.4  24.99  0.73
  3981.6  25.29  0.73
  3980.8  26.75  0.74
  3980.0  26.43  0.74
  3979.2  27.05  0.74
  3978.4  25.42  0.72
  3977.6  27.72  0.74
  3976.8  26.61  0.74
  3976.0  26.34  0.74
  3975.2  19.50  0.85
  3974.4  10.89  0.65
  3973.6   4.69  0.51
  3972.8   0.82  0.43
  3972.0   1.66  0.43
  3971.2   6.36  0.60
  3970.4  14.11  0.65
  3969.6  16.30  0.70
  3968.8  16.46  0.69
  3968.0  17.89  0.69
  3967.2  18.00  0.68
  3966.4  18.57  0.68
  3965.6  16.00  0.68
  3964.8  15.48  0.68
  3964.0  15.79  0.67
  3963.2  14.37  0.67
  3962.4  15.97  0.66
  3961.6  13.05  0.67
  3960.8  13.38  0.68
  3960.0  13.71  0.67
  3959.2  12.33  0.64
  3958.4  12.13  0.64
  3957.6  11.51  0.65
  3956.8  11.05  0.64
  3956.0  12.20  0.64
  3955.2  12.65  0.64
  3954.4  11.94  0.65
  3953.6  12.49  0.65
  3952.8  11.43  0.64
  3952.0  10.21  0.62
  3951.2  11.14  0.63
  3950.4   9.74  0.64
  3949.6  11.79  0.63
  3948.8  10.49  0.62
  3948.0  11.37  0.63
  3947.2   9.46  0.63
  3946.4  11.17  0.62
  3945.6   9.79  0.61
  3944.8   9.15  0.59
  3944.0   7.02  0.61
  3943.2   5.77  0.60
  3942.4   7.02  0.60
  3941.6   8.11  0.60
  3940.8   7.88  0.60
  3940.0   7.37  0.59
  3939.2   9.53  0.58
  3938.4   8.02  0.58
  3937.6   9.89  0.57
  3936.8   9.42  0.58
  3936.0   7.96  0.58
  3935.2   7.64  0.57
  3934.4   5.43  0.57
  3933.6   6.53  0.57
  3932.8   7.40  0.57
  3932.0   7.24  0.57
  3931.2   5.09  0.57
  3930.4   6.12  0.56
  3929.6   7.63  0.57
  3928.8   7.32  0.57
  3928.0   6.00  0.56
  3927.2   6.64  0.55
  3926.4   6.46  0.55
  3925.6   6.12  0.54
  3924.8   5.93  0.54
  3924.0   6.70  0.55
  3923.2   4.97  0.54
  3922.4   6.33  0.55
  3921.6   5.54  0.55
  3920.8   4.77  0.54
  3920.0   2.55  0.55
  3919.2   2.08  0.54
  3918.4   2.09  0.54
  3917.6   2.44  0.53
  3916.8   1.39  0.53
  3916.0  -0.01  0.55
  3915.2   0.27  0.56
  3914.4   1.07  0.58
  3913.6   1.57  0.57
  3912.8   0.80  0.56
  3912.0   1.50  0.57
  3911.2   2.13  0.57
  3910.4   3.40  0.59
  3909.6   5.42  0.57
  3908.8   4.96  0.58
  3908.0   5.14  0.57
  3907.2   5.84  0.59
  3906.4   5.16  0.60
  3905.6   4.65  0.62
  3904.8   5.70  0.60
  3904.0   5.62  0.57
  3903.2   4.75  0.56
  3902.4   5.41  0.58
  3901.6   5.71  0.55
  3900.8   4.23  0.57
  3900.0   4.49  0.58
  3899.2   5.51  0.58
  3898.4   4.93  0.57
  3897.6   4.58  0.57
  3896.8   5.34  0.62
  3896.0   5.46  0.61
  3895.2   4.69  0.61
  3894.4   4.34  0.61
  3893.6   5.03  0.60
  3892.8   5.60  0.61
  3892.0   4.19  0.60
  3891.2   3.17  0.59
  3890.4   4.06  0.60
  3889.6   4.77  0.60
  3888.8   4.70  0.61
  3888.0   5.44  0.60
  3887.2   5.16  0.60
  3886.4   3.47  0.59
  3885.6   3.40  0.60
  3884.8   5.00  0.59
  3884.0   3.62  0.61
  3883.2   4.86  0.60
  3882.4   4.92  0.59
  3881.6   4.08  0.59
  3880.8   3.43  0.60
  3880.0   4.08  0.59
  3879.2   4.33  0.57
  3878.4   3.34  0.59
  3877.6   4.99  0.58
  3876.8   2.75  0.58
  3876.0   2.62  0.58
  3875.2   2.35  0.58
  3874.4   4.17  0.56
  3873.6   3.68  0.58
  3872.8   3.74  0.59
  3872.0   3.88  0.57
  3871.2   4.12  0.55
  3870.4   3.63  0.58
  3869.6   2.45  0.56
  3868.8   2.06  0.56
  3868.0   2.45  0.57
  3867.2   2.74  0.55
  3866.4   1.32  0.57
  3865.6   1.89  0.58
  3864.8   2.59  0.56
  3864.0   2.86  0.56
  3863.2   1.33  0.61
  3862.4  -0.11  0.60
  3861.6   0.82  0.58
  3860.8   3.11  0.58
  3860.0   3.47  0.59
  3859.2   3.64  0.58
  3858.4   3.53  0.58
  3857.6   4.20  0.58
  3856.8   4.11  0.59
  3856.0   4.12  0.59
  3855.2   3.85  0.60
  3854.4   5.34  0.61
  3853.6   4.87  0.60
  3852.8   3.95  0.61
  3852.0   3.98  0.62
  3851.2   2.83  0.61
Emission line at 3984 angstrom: Lyman alpha 1216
